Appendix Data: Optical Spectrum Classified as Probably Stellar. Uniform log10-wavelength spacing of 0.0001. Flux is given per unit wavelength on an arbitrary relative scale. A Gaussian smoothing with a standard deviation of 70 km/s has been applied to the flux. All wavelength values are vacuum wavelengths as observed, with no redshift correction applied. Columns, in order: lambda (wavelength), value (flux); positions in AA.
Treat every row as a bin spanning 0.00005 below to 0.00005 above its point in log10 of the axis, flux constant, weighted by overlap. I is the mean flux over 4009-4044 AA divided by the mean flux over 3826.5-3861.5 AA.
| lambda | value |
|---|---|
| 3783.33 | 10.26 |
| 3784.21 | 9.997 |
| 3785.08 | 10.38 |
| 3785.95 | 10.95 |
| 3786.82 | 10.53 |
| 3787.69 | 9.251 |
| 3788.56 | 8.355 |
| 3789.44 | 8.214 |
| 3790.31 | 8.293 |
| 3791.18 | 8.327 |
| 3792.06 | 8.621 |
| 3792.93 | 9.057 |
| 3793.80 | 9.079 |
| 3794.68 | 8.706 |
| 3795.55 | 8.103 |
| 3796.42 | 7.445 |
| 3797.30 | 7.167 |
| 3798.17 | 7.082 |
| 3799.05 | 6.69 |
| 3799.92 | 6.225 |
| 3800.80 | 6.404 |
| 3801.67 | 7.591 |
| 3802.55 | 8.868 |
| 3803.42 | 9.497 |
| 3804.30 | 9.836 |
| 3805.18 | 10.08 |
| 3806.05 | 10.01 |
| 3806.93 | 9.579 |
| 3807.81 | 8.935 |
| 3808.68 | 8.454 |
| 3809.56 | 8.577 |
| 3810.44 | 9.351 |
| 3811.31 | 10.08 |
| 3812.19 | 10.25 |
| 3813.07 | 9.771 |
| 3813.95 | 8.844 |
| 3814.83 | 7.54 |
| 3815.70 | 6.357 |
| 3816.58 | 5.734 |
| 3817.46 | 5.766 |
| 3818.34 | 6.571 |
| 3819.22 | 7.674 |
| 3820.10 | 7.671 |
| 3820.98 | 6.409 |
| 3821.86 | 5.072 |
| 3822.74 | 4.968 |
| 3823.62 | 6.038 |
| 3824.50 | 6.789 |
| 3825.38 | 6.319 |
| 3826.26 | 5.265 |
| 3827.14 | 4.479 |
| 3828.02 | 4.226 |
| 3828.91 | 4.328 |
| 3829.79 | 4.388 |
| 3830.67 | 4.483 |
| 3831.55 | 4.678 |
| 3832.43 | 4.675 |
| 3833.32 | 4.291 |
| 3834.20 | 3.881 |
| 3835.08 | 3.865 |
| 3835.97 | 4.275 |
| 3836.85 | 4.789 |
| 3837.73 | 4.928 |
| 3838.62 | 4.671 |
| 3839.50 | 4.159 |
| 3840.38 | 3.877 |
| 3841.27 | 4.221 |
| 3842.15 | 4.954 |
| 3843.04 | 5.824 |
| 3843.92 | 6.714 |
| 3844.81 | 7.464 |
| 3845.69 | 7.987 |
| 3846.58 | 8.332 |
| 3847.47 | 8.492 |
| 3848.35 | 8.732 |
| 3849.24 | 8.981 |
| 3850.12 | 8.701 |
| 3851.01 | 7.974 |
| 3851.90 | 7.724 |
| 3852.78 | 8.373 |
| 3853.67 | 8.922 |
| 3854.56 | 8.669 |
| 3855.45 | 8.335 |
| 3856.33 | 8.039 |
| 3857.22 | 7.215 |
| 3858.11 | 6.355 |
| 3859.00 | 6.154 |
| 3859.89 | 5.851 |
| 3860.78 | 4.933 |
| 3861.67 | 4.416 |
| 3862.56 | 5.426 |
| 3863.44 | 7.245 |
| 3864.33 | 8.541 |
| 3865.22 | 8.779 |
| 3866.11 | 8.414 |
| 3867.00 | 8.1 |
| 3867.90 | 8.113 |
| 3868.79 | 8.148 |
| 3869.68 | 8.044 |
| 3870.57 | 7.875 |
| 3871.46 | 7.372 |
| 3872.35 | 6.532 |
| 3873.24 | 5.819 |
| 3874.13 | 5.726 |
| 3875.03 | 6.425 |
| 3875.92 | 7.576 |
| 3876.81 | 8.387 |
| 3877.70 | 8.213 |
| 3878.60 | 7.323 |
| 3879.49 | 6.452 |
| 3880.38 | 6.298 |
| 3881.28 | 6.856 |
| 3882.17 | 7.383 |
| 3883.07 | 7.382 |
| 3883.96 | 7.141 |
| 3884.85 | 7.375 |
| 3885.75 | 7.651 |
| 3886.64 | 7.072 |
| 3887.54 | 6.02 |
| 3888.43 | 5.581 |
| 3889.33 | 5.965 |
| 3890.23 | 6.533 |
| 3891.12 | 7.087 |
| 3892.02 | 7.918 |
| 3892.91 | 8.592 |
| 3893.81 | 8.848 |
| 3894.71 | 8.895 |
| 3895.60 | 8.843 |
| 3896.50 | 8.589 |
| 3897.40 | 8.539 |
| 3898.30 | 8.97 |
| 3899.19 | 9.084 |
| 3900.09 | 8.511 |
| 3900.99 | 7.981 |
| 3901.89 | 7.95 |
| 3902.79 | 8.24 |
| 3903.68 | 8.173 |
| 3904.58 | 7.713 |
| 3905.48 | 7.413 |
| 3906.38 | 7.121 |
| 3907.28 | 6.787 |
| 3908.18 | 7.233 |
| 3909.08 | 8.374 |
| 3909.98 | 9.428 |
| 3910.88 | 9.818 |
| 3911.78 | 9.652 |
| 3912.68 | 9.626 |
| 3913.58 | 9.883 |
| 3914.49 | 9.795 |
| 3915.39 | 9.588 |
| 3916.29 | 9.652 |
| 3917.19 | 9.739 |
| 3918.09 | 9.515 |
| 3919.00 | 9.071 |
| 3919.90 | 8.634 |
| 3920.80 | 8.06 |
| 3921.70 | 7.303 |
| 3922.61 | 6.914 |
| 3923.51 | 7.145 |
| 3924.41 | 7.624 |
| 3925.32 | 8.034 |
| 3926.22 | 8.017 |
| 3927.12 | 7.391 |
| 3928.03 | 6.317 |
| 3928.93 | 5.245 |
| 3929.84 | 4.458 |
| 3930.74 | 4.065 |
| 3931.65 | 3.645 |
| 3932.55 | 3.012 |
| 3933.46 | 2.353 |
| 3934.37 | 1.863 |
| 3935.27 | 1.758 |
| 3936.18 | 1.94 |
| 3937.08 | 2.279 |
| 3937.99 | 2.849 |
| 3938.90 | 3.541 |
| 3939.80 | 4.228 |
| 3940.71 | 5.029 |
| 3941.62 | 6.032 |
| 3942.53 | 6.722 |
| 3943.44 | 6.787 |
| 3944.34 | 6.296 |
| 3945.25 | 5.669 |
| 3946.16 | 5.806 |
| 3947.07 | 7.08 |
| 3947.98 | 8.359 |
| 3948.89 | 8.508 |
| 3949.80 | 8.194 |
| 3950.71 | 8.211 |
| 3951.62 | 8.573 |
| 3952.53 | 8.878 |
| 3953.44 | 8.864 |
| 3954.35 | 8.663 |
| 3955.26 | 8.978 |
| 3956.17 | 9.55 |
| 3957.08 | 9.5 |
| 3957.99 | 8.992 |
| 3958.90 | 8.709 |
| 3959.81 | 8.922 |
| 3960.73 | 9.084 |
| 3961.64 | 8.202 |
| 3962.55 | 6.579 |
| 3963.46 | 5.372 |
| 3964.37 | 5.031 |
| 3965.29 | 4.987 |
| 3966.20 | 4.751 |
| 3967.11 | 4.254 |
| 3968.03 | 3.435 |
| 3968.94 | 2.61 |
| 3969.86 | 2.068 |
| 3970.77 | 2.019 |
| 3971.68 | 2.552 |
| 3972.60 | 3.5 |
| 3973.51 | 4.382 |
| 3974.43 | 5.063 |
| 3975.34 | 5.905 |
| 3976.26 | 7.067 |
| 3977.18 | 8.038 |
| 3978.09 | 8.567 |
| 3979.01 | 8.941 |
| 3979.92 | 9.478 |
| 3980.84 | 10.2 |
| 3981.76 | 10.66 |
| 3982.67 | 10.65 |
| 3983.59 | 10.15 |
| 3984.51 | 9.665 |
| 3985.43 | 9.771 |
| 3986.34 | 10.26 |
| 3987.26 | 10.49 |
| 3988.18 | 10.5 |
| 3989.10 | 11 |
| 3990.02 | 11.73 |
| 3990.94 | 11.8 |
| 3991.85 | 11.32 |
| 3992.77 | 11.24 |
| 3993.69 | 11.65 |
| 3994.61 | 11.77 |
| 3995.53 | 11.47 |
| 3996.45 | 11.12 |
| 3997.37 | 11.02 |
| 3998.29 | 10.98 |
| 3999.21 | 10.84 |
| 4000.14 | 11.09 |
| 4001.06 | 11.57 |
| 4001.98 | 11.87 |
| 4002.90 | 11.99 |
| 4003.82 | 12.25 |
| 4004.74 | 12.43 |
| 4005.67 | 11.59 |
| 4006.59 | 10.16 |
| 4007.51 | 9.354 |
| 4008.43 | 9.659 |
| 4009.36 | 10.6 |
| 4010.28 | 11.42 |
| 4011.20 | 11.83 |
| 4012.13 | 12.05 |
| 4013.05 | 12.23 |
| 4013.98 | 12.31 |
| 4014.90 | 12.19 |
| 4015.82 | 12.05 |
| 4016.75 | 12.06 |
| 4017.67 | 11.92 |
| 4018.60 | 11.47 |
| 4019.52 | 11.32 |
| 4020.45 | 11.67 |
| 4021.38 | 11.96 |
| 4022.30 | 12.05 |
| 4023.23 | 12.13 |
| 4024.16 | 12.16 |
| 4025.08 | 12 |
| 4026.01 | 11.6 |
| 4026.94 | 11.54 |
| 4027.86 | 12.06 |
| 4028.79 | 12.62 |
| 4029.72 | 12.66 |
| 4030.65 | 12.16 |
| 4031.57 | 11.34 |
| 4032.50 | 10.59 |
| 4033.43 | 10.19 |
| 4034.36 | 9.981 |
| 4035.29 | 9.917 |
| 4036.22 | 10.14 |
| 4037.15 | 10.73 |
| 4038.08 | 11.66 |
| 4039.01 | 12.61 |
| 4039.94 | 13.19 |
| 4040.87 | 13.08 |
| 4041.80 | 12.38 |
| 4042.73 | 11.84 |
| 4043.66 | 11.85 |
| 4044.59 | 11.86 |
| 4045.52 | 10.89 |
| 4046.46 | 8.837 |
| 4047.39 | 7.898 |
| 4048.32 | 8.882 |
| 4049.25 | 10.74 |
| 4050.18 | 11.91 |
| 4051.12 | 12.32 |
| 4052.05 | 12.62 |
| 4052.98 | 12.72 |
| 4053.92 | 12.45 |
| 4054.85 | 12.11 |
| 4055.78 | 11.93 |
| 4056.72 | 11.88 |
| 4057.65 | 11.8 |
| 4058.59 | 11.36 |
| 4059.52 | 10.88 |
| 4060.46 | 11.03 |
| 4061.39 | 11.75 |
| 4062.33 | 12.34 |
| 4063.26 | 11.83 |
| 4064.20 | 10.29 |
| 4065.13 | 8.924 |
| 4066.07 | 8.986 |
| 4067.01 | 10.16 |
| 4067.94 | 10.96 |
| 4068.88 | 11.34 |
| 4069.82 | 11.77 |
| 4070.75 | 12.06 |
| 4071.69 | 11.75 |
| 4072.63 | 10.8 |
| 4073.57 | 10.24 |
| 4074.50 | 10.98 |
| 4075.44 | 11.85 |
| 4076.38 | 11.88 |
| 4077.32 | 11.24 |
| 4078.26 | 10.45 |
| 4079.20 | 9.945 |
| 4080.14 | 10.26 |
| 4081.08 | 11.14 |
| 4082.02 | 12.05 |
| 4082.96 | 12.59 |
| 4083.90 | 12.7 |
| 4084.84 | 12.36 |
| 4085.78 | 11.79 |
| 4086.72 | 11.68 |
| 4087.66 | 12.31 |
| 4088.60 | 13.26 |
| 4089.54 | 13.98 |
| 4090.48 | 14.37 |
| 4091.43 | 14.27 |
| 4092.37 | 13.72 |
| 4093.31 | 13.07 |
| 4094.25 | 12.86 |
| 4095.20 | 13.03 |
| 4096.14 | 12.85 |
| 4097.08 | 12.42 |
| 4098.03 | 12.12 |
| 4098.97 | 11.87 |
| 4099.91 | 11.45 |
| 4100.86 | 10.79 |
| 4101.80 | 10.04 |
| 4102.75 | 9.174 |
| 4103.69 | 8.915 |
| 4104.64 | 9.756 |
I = 1.92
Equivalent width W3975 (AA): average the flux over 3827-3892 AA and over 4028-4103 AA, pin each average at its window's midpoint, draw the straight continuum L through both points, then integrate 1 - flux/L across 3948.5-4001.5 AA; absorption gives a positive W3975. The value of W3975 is 5.8 AA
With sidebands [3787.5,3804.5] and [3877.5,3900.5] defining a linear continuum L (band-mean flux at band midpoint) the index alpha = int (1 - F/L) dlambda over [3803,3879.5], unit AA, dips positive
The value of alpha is 8.9 AA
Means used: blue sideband 8.1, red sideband 7.57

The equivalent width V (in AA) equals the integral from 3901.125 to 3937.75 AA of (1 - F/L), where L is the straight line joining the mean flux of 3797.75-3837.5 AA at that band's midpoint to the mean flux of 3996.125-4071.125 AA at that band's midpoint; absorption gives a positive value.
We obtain 7.8 AA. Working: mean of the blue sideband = 6.8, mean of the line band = 7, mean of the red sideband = 11.4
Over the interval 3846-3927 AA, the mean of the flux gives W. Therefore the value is 7.83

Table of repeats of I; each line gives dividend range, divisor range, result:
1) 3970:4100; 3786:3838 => 1.54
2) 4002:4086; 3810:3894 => 1.69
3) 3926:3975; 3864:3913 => 0.74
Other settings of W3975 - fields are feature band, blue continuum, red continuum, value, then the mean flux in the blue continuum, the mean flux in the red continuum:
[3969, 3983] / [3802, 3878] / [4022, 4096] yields 4.9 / 6.96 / 11.6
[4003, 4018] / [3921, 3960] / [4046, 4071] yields -3.9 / 6.33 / 11.1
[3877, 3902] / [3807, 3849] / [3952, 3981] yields -4.5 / 6.32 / 6.63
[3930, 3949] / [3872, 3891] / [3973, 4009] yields 9.0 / 6.85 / 10.2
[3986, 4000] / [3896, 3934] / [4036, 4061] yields -1.7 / 7.71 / 11.5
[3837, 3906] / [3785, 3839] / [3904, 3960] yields -1.4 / 7.21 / 7.08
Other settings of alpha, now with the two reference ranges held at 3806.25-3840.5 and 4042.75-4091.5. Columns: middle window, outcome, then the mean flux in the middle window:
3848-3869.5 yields -1.8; 7.59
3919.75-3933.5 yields 3.6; 6.2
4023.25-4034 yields -1.1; 11.7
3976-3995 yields -1.1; 10.3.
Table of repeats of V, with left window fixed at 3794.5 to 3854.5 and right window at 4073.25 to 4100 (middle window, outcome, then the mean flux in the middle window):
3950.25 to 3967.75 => 3.55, 7.65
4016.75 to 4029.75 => -1.20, 11.9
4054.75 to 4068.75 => 0.74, 11.1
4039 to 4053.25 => -0.07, 11.4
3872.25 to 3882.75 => 1.36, 6.93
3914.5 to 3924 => 0.21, 8.62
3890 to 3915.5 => 0.08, 8.46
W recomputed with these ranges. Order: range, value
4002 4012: 11.2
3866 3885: 7.3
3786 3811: 8.56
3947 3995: 8.02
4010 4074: 11.5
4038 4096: 11.7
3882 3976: 6.85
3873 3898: 7.32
